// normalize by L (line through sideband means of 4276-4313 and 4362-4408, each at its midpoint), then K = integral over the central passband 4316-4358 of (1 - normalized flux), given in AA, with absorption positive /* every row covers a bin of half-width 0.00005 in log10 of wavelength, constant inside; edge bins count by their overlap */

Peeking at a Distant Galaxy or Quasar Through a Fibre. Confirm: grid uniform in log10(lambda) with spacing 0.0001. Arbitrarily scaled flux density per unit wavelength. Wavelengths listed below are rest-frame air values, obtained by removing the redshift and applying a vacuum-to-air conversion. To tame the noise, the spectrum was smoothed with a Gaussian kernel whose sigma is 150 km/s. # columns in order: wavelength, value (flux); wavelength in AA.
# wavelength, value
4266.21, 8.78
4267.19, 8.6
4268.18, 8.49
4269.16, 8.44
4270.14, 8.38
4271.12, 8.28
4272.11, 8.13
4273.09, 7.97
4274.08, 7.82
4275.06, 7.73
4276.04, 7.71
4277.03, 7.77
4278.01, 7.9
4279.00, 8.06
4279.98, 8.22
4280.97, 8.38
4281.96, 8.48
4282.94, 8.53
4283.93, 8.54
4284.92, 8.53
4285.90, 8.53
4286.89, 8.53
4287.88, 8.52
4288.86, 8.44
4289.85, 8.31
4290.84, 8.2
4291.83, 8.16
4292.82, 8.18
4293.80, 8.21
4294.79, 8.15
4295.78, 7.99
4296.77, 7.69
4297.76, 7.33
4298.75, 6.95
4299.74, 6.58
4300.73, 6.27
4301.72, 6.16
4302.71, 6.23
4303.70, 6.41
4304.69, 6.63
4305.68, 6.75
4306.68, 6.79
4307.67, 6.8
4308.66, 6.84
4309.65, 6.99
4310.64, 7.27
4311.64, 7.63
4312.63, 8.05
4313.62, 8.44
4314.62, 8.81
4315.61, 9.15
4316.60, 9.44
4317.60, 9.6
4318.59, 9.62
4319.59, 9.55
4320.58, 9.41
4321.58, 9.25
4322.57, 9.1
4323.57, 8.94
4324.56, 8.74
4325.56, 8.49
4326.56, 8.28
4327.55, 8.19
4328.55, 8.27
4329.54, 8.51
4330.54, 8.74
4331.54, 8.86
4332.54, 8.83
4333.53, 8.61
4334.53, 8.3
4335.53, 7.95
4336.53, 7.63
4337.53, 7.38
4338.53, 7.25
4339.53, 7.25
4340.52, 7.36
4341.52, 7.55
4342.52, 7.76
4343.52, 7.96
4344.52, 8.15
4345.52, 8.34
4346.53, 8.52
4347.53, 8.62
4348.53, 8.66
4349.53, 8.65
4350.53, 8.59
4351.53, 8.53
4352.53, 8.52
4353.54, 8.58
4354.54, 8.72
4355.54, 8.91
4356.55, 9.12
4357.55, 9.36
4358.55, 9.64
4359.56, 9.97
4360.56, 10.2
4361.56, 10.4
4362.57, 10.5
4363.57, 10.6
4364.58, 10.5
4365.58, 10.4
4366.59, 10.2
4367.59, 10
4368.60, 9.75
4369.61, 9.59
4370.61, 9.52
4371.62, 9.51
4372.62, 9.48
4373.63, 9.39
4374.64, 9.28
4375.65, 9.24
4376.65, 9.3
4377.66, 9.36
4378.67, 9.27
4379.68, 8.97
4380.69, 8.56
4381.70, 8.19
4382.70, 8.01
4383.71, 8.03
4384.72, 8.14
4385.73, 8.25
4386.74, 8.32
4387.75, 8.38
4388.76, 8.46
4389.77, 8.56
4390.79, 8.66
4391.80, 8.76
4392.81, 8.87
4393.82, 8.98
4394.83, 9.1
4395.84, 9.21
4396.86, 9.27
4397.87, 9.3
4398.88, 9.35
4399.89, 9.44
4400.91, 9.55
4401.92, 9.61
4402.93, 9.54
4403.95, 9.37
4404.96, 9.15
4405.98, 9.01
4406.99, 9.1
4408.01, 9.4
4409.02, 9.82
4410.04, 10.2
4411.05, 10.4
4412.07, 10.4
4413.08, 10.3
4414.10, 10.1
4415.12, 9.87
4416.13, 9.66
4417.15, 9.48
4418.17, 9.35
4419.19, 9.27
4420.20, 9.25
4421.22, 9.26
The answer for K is -0.8 AA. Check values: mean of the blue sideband 7.65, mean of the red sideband 9.2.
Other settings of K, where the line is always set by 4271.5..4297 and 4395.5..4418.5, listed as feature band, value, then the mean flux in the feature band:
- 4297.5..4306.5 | 1.94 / 6.57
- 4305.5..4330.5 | 0.57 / 8.38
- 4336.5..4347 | 1.31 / 7.74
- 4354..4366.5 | -1.10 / 9.87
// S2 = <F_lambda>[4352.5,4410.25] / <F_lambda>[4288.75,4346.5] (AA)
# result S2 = 1.2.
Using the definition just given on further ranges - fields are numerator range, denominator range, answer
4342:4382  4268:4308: 1.19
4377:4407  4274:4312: 1.16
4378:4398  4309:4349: 1.03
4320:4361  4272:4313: 1.11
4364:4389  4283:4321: 1.16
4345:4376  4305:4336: 1.12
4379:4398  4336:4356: 1.06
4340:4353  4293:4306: 1.17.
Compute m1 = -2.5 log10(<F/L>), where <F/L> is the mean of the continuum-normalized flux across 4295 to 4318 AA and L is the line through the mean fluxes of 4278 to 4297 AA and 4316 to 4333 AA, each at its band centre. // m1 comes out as 0.16 mag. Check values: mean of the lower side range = 8.29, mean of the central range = 7.43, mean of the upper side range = 8.93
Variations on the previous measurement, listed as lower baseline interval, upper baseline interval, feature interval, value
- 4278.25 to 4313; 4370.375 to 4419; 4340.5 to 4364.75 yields -0.05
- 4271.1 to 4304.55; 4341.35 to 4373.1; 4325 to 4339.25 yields 0.06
